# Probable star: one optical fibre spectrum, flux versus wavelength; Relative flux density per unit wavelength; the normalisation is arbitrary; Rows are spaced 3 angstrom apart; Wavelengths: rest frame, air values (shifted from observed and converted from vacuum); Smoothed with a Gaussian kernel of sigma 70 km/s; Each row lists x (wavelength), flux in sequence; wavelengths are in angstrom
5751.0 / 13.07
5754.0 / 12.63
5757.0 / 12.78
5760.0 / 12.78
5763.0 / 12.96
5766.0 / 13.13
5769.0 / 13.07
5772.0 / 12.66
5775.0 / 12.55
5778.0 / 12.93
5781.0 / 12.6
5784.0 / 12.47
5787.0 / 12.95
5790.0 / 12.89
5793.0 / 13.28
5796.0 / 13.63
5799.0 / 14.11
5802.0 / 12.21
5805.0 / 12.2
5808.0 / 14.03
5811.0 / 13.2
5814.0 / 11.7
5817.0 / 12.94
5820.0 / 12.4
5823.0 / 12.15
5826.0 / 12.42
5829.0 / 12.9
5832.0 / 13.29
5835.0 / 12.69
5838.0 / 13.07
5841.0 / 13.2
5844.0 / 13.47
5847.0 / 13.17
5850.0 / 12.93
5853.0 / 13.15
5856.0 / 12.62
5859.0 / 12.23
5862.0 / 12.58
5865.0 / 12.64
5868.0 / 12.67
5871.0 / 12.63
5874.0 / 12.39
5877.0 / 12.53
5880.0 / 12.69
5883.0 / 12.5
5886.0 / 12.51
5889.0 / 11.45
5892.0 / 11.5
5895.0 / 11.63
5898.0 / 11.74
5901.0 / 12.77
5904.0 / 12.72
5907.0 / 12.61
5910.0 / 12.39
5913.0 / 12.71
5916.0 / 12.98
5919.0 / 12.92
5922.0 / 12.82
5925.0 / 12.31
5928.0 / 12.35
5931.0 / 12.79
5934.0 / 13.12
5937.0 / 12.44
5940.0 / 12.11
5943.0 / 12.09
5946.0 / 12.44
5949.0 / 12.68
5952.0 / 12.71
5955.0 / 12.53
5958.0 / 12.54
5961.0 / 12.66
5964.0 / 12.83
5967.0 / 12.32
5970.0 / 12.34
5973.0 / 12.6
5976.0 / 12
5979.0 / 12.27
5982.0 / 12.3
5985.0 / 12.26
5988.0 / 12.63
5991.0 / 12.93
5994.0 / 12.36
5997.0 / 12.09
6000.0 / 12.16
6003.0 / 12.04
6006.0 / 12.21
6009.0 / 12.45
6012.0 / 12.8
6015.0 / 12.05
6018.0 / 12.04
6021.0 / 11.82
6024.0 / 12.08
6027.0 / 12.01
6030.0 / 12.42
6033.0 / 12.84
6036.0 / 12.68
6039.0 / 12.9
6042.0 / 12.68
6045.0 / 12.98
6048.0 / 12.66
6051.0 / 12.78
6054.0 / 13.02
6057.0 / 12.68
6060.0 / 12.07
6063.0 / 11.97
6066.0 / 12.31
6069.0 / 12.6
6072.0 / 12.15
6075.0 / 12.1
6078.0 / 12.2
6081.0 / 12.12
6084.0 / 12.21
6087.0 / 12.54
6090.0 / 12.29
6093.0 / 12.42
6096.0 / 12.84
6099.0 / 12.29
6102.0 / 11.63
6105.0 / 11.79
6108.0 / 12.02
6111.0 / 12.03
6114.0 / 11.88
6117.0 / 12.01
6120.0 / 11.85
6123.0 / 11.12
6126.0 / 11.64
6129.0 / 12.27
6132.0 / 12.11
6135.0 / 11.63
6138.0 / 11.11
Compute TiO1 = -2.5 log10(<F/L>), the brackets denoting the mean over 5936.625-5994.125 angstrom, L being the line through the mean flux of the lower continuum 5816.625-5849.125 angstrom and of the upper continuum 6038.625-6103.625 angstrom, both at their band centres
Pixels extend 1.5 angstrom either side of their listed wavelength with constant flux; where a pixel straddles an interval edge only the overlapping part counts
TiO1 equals 0.01 mag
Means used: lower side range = 12.9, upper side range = 12.4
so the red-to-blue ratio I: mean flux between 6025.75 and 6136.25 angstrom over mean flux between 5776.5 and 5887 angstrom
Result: 1.0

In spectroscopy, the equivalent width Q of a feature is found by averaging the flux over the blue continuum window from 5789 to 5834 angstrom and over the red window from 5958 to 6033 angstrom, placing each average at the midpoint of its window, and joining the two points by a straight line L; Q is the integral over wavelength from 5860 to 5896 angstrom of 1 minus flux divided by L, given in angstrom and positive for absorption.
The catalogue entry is 1.1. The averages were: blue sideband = 12.9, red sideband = 12.3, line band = 12.3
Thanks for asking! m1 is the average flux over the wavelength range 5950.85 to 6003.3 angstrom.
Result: 12.4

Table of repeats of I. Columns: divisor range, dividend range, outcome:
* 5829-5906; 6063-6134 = 0.96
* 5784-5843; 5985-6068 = 0.96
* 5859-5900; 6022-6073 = 1.02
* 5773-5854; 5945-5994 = 0.97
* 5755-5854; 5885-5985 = 0.96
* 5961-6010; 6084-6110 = 0.99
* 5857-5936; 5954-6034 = 0.99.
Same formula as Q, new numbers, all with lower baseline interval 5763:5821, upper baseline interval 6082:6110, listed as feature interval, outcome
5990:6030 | 0.6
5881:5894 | 0.7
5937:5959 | 0.2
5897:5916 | 0.1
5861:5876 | 0.2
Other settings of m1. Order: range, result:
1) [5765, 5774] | 12.9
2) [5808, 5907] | 12.6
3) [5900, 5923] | 12.7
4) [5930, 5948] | 12.5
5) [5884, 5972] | 12.4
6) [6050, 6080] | 12.4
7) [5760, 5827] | 12.8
